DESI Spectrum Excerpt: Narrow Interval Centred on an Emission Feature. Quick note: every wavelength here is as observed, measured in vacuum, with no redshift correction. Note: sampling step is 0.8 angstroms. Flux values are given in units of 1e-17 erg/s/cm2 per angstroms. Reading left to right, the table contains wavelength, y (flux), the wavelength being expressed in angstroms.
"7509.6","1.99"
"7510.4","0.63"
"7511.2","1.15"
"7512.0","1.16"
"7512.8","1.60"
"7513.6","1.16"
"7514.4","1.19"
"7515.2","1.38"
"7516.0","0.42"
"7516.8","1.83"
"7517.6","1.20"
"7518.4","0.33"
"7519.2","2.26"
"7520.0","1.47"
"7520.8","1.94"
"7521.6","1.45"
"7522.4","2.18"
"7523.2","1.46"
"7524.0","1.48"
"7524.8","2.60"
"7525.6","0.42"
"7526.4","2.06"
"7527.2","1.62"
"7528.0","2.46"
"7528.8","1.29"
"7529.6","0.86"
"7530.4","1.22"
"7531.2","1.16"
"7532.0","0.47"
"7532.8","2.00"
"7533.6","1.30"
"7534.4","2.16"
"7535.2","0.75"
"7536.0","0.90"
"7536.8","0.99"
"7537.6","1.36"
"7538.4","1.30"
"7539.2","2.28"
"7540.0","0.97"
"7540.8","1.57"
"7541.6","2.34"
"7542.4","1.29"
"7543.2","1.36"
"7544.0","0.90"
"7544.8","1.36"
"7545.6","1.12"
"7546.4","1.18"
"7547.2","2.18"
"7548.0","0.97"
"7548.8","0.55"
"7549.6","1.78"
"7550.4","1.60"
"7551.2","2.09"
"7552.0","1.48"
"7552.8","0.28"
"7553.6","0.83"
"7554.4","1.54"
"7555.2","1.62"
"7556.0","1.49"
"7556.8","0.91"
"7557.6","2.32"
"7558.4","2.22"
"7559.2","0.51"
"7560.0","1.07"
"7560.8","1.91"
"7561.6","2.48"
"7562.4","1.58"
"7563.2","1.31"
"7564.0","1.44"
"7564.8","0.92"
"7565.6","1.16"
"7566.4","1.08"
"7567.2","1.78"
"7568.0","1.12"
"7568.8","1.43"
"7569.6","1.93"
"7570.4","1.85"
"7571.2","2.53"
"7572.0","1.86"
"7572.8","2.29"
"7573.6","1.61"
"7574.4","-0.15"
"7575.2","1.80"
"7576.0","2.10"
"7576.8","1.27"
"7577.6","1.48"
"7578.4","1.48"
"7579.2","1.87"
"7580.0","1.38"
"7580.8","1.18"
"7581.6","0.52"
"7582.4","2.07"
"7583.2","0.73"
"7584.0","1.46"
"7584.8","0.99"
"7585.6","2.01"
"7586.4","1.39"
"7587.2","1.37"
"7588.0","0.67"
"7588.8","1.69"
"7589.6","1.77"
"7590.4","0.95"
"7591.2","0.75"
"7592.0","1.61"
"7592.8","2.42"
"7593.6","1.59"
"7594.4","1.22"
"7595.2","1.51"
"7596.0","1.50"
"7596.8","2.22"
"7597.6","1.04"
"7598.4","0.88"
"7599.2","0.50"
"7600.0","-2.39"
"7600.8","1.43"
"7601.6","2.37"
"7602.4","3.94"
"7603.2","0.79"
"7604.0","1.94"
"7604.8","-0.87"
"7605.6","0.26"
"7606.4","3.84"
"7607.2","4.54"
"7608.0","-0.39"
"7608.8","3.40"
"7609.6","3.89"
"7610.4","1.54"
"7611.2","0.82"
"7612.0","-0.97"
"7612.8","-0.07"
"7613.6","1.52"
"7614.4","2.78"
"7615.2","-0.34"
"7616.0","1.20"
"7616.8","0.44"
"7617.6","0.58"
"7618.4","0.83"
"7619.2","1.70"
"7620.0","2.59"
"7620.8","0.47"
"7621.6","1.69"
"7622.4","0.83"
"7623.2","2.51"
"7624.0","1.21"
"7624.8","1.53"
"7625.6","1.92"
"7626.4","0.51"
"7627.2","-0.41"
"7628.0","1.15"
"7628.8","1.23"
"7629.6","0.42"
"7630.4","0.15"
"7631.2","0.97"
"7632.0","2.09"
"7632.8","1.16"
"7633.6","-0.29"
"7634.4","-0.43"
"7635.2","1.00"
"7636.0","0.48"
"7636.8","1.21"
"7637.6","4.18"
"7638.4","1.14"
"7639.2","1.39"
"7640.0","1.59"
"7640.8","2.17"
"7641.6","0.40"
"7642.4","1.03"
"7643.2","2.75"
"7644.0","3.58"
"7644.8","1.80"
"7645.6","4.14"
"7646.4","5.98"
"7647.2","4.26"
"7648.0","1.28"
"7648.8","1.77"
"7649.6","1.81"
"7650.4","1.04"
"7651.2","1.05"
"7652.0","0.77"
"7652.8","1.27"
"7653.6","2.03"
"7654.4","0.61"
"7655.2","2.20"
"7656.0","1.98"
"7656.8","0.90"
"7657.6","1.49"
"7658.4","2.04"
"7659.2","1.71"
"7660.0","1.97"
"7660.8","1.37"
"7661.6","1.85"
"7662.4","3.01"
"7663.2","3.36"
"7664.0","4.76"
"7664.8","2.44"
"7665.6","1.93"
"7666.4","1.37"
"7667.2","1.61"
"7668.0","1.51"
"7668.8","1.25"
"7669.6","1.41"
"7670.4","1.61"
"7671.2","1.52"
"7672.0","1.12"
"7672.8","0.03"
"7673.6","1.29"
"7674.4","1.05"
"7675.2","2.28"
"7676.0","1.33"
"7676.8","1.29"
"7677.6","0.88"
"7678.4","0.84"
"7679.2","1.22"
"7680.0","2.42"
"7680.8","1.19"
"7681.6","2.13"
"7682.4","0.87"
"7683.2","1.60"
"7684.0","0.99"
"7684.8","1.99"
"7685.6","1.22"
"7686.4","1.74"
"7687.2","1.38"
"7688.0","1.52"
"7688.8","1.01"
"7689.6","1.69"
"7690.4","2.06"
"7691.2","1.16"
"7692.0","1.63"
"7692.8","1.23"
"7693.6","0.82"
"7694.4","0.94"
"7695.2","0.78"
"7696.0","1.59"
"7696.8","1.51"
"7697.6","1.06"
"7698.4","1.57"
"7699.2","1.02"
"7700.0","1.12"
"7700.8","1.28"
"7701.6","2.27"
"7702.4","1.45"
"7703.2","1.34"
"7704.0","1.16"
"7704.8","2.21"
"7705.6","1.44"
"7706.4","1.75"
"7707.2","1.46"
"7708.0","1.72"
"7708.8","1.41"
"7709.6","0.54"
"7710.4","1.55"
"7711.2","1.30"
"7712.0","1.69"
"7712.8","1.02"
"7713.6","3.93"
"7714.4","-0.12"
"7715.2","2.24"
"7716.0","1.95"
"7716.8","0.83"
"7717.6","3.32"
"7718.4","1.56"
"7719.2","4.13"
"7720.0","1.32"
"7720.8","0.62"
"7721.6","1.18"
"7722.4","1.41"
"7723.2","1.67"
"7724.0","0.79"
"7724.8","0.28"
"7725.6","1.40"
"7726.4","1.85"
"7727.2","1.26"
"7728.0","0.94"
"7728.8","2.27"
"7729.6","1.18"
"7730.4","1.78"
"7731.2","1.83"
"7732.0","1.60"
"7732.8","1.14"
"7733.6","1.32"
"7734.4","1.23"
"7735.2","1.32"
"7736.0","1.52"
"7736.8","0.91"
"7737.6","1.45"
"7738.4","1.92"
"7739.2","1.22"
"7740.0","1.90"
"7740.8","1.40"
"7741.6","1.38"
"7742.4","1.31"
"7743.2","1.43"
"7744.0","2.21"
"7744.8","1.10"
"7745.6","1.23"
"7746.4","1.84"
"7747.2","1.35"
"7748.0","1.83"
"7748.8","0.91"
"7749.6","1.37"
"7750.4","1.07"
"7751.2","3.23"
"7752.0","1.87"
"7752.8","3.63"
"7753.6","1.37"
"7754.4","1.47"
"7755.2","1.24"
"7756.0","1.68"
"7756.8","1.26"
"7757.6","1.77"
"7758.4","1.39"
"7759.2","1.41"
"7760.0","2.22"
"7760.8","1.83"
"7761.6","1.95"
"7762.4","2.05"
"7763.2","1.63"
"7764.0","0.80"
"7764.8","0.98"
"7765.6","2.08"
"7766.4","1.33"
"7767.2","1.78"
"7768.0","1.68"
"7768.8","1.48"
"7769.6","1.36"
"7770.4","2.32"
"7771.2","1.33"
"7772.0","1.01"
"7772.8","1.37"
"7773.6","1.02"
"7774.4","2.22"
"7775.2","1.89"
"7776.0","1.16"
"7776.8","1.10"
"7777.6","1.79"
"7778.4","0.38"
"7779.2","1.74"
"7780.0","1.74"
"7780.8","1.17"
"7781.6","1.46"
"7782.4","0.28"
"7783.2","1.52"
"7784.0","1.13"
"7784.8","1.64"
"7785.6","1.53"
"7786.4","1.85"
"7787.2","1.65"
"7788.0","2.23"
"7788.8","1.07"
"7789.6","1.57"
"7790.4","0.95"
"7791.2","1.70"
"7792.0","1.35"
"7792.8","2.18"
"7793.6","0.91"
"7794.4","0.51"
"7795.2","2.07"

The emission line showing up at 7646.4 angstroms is [S II]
